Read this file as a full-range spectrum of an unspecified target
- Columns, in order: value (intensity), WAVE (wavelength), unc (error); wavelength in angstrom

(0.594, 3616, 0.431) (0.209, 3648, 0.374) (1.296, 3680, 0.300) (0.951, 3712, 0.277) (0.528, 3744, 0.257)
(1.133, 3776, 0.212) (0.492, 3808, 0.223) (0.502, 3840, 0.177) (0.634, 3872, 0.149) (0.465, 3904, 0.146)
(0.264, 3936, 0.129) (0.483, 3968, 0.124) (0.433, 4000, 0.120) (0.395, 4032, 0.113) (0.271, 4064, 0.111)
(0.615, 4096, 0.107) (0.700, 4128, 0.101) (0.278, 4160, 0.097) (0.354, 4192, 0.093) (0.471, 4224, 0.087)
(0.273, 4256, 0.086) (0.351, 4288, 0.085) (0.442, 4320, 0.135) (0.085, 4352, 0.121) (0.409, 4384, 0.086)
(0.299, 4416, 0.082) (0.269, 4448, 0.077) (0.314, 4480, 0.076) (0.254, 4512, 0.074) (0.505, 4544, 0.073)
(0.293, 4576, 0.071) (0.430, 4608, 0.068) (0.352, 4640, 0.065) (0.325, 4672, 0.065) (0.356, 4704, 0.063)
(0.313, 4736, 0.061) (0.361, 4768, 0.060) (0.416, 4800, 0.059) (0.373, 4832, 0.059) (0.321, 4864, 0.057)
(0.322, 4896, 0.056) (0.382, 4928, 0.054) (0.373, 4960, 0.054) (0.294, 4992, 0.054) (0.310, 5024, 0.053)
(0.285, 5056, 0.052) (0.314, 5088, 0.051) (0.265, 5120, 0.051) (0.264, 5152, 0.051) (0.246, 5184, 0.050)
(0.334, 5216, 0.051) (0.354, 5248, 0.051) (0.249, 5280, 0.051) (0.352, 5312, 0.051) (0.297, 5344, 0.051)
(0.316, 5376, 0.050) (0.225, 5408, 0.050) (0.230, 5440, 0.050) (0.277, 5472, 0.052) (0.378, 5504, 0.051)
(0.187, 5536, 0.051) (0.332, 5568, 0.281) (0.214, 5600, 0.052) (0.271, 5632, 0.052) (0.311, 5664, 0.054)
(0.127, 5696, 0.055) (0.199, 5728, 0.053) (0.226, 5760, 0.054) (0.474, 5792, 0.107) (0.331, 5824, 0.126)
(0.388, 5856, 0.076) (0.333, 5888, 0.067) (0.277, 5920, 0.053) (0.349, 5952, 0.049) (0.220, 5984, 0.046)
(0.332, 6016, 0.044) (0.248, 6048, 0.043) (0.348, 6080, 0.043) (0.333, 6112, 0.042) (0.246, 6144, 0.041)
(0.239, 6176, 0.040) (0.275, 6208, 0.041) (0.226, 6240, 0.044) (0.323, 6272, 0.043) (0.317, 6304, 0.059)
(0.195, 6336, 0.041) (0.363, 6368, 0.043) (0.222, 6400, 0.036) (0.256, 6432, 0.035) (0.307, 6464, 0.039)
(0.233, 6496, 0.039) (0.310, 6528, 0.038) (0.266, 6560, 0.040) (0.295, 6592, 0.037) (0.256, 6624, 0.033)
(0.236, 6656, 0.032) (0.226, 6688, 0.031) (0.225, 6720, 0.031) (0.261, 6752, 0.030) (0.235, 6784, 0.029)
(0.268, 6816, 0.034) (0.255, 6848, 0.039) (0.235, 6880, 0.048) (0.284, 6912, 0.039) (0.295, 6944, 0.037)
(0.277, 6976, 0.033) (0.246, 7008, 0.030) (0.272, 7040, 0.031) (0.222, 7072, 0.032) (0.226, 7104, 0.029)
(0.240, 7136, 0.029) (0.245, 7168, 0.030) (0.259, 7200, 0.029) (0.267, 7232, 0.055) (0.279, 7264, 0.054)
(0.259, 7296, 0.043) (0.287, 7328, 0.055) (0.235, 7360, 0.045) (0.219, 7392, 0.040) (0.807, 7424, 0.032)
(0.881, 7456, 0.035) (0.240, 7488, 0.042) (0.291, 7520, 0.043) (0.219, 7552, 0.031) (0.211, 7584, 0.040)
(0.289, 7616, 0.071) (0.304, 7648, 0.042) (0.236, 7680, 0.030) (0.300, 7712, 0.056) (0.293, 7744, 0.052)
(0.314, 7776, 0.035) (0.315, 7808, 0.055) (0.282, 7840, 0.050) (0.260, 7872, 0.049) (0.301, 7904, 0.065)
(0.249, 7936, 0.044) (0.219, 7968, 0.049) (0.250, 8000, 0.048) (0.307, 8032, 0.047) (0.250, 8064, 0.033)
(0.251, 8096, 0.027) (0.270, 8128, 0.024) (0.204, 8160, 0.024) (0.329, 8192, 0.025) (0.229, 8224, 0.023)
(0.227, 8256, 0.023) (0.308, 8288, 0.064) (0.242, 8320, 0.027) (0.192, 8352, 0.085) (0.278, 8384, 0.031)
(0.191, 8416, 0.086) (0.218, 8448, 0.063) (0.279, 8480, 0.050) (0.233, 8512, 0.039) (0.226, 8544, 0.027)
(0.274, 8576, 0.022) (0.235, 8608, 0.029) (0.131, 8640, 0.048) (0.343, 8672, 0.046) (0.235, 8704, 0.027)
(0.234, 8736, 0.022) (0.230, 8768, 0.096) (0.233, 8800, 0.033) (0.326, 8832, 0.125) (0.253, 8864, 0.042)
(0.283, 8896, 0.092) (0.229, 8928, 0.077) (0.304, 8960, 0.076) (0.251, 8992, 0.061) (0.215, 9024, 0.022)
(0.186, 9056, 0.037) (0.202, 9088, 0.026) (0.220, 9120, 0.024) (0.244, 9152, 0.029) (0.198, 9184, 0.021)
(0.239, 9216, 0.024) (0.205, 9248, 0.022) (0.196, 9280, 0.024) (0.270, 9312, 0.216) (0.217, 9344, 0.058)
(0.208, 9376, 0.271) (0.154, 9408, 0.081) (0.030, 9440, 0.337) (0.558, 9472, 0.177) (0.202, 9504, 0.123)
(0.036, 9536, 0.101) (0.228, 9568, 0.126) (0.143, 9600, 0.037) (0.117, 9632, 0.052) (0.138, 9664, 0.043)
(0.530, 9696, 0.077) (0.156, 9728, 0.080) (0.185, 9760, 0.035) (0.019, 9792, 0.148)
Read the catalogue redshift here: 1.00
